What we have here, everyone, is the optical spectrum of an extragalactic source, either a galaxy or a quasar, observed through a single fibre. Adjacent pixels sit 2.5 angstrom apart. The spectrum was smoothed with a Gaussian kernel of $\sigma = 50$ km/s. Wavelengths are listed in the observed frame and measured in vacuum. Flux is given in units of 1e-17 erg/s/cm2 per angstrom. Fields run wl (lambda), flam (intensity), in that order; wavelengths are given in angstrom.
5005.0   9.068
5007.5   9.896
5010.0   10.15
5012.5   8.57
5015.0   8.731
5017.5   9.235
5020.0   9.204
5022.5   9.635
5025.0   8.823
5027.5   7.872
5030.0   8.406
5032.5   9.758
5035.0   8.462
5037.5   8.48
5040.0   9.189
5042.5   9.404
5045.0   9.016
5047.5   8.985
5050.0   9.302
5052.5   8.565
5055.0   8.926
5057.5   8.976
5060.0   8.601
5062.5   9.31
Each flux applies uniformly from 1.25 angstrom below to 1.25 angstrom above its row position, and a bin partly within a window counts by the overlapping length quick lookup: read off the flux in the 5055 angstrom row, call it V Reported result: 8.926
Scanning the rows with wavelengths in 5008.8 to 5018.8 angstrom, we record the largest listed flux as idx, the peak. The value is 10.15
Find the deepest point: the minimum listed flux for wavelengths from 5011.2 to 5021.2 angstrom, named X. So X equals 8.57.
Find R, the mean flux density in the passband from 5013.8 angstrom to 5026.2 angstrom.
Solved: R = 9.13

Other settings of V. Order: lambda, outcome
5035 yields 8.462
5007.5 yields 9.896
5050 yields 9.302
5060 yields 8.601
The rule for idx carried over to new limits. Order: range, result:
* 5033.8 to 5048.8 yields 9.404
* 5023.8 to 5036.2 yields 9.758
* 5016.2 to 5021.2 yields 9.235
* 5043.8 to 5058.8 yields 9.302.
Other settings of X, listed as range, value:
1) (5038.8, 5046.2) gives 9.016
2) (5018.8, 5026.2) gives 8.823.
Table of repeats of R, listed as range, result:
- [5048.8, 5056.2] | 8.93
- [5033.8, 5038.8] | 8.48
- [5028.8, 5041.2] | 8.86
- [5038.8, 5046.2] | 9.2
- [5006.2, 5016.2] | 9.34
